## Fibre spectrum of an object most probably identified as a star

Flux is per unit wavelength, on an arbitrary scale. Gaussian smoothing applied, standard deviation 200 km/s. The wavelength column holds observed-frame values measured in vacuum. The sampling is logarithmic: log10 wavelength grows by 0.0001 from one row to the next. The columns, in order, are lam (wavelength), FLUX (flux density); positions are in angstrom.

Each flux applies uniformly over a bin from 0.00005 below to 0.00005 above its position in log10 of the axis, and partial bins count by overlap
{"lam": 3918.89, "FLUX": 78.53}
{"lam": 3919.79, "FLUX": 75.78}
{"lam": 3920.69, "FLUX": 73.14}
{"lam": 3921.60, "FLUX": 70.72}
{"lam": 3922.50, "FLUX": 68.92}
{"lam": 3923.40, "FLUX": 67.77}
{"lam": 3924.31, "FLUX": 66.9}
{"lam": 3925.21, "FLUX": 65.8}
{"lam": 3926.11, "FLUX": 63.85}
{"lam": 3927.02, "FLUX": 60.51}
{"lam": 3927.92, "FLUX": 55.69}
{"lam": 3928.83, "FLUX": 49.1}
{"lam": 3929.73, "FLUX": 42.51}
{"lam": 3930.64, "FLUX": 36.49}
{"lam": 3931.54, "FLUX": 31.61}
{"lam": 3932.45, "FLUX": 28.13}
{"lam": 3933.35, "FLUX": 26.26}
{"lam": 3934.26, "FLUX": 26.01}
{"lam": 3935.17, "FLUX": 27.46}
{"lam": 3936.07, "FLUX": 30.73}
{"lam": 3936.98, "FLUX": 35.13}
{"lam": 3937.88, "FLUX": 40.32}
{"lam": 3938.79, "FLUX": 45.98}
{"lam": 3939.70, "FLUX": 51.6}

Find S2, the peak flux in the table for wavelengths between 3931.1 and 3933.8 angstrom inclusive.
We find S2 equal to 31.61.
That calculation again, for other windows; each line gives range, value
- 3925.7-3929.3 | 63.85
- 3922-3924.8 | 68.92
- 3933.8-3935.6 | 27.46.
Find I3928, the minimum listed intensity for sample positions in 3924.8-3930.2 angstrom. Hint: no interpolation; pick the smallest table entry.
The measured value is 42.51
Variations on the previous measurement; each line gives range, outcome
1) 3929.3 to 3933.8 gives 26.26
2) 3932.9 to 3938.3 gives 26.01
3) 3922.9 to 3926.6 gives 63.85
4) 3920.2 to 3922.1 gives 70.72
